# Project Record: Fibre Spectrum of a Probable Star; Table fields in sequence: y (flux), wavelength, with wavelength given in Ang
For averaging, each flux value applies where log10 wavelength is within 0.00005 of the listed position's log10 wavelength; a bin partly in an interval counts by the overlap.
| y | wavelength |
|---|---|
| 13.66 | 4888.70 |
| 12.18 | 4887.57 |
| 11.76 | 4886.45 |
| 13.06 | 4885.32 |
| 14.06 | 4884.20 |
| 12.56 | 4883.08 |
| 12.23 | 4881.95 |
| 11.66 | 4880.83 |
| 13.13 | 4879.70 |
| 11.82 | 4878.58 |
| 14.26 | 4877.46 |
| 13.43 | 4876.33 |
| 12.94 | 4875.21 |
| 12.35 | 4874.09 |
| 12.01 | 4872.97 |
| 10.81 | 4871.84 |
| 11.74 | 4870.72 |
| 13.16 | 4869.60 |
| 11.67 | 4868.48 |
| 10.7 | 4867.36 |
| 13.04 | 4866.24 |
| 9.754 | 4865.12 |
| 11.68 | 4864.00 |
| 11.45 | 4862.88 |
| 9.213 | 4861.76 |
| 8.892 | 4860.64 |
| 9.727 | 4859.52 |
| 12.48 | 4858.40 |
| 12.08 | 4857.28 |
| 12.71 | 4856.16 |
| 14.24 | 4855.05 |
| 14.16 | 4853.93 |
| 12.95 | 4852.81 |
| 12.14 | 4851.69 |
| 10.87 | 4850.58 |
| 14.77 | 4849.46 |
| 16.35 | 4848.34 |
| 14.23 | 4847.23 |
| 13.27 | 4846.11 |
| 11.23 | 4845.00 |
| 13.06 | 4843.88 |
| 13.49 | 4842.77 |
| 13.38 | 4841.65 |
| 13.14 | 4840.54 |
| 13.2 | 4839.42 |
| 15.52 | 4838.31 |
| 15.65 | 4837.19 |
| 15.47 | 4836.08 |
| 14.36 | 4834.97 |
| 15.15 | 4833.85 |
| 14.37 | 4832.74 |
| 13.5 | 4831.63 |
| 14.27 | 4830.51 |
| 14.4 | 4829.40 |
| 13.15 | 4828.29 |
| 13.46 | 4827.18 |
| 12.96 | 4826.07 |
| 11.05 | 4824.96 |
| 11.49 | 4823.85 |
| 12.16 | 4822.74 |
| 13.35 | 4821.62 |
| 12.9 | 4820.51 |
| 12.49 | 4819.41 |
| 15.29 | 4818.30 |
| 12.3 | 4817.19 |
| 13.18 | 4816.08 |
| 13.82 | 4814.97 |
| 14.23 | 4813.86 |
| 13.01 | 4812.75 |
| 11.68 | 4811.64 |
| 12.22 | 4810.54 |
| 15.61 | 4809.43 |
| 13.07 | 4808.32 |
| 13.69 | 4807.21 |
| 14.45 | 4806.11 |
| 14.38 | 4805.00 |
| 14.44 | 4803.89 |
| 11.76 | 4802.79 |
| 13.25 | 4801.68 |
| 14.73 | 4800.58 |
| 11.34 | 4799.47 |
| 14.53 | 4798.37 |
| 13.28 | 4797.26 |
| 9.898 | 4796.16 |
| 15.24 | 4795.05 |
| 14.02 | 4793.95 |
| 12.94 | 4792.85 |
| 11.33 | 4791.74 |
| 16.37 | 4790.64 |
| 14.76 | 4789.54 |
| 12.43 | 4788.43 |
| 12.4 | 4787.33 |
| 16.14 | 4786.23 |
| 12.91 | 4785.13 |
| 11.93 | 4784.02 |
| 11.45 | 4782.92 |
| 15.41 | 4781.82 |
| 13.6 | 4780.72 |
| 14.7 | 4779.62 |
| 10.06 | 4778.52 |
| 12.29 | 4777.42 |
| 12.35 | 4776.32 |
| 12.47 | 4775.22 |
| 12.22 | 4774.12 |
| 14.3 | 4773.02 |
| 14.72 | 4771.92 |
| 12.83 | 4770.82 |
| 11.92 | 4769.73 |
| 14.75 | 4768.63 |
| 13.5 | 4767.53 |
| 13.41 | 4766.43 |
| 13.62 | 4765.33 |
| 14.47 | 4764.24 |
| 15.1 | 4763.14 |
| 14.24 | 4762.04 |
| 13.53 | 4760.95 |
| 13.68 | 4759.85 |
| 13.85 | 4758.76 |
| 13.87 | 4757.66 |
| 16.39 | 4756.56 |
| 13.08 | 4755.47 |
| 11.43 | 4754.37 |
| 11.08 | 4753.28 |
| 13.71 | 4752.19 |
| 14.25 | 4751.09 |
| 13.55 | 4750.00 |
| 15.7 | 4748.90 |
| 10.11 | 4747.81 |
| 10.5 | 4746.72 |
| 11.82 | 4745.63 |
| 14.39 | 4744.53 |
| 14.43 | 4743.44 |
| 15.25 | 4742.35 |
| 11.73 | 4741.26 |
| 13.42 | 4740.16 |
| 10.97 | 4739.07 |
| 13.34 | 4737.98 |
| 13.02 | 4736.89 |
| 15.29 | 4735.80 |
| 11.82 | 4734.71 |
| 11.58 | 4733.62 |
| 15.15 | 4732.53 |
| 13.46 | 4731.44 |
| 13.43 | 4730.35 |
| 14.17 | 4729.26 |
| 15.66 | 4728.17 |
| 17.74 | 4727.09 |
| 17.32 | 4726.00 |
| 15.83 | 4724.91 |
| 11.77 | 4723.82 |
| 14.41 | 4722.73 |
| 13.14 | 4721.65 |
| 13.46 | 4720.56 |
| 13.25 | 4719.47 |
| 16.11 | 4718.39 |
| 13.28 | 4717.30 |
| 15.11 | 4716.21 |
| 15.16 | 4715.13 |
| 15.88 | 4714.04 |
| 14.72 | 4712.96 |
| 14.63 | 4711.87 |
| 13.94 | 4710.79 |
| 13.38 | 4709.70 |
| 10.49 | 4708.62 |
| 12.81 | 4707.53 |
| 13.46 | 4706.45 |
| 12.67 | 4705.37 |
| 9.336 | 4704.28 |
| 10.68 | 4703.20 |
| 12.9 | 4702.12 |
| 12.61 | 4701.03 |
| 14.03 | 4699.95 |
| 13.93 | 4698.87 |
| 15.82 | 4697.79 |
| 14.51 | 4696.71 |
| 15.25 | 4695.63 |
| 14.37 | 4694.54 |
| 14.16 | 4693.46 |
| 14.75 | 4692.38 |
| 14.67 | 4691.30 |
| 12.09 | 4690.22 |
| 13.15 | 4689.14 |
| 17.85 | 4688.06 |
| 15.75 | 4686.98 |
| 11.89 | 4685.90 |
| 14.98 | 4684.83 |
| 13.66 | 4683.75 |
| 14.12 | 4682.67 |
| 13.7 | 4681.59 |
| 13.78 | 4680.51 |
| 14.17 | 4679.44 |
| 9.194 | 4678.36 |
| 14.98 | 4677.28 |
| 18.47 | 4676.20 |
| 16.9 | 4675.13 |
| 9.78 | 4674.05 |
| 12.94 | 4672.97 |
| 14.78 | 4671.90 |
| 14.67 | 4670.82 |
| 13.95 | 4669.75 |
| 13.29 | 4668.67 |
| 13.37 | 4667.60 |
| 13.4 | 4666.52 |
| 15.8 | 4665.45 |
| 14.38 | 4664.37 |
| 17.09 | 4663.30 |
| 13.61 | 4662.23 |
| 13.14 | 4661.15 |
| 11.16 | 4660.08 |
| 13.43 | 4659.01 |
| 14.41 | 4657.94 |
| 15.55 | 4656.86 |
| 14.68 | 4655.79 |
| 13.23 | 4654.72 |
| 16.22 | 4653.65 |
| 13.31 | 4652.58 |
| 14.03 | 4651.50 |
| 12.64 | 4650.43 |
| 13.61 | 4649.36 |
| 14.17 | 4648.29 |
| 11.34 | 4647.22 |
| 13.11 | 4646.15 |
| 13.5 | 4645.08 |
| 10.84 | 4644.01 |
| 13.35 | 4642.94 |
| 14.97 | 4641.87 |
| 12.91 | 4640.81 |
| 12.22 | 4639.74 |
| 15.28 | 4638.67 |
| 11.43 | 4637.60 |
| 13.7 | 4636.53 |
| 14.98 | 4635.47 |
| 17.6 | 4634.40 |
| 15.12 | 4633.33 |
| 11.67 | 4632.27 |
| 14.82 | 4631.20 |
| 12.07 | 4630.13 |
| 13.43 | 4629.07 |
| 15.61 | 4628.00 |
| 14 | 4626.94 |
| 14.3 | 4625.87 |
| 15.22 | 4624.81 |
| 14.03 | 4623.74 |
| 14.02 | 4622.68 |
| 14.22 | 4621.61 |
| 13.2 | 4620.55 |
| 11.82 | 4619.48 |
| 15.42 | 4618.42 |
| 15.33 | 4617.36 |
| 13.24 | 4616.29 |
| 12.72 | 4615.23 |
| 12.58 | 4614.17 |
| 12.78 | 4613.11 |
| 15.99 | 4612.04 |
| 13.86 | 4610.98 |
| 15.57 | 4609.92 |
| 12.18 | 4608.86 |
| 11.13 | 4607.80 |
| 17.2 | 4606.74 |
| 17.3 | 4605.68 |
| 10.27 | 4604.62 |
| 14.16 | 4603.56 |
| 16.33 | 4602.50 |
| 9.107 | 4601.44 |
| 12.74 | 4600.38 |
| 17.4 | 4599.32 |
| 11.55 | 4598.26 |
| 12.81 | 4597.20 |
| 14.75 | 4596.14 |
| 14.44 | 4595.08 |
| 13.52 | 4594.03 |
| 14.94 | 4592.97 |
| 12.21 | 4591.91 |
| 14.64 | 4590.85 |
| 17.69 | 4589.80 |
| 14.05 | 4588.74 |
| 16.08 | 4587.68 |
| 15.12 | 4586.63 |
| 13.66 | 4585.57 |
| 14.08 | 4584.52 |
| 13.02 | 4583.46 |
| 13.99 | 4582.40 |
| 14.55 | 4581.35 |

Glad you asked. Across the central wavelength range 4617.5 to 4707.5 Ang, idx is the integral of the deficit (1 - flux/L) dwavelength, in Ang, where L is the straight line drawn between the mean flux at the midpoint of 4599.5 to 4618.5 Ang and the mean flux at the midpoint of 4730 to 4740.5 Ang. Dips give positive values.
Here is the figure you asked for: -2.1 Ang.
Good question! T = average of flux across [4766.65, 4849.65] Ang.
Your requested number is 13.4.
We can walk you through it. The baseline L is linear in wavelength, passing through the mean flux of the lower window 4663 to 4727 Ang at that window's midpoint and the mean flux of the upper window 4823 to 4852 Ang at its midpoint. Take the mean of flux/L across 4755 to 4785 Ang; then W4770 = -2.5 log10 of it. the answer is 0.03 mag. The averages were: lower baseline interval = 14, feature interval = 13.5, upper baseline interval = 13.6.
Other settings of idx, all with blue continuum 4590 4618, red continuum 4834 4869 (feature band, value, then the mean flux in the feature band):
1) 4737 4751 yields 0.3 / 13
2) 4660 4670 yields -0.3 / 14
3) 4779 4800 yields -0.6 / 13.4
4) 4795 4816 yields -0.6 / 13.3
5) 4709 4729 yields -2.0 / 14.7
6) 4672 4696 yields -1.1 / 14.1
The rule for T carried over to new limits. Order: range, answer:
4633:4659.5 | 13.8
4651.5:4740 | 14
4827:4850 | 14.1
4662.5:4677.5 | 14.5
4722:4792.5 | 13.5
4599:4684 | 13.9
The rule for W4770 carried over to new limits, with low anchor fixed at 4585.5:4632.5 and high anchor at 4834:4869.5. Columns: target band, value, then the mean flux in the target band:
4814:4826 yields 0.01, 12.9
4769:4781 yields 0.02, 12.9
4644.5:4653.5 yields 0.04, 13.3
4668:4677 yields -0.05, 14.4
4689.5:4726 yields -0.02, 13.8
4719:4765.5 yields -0.03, 13.7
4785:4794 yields -0.05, 13.7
